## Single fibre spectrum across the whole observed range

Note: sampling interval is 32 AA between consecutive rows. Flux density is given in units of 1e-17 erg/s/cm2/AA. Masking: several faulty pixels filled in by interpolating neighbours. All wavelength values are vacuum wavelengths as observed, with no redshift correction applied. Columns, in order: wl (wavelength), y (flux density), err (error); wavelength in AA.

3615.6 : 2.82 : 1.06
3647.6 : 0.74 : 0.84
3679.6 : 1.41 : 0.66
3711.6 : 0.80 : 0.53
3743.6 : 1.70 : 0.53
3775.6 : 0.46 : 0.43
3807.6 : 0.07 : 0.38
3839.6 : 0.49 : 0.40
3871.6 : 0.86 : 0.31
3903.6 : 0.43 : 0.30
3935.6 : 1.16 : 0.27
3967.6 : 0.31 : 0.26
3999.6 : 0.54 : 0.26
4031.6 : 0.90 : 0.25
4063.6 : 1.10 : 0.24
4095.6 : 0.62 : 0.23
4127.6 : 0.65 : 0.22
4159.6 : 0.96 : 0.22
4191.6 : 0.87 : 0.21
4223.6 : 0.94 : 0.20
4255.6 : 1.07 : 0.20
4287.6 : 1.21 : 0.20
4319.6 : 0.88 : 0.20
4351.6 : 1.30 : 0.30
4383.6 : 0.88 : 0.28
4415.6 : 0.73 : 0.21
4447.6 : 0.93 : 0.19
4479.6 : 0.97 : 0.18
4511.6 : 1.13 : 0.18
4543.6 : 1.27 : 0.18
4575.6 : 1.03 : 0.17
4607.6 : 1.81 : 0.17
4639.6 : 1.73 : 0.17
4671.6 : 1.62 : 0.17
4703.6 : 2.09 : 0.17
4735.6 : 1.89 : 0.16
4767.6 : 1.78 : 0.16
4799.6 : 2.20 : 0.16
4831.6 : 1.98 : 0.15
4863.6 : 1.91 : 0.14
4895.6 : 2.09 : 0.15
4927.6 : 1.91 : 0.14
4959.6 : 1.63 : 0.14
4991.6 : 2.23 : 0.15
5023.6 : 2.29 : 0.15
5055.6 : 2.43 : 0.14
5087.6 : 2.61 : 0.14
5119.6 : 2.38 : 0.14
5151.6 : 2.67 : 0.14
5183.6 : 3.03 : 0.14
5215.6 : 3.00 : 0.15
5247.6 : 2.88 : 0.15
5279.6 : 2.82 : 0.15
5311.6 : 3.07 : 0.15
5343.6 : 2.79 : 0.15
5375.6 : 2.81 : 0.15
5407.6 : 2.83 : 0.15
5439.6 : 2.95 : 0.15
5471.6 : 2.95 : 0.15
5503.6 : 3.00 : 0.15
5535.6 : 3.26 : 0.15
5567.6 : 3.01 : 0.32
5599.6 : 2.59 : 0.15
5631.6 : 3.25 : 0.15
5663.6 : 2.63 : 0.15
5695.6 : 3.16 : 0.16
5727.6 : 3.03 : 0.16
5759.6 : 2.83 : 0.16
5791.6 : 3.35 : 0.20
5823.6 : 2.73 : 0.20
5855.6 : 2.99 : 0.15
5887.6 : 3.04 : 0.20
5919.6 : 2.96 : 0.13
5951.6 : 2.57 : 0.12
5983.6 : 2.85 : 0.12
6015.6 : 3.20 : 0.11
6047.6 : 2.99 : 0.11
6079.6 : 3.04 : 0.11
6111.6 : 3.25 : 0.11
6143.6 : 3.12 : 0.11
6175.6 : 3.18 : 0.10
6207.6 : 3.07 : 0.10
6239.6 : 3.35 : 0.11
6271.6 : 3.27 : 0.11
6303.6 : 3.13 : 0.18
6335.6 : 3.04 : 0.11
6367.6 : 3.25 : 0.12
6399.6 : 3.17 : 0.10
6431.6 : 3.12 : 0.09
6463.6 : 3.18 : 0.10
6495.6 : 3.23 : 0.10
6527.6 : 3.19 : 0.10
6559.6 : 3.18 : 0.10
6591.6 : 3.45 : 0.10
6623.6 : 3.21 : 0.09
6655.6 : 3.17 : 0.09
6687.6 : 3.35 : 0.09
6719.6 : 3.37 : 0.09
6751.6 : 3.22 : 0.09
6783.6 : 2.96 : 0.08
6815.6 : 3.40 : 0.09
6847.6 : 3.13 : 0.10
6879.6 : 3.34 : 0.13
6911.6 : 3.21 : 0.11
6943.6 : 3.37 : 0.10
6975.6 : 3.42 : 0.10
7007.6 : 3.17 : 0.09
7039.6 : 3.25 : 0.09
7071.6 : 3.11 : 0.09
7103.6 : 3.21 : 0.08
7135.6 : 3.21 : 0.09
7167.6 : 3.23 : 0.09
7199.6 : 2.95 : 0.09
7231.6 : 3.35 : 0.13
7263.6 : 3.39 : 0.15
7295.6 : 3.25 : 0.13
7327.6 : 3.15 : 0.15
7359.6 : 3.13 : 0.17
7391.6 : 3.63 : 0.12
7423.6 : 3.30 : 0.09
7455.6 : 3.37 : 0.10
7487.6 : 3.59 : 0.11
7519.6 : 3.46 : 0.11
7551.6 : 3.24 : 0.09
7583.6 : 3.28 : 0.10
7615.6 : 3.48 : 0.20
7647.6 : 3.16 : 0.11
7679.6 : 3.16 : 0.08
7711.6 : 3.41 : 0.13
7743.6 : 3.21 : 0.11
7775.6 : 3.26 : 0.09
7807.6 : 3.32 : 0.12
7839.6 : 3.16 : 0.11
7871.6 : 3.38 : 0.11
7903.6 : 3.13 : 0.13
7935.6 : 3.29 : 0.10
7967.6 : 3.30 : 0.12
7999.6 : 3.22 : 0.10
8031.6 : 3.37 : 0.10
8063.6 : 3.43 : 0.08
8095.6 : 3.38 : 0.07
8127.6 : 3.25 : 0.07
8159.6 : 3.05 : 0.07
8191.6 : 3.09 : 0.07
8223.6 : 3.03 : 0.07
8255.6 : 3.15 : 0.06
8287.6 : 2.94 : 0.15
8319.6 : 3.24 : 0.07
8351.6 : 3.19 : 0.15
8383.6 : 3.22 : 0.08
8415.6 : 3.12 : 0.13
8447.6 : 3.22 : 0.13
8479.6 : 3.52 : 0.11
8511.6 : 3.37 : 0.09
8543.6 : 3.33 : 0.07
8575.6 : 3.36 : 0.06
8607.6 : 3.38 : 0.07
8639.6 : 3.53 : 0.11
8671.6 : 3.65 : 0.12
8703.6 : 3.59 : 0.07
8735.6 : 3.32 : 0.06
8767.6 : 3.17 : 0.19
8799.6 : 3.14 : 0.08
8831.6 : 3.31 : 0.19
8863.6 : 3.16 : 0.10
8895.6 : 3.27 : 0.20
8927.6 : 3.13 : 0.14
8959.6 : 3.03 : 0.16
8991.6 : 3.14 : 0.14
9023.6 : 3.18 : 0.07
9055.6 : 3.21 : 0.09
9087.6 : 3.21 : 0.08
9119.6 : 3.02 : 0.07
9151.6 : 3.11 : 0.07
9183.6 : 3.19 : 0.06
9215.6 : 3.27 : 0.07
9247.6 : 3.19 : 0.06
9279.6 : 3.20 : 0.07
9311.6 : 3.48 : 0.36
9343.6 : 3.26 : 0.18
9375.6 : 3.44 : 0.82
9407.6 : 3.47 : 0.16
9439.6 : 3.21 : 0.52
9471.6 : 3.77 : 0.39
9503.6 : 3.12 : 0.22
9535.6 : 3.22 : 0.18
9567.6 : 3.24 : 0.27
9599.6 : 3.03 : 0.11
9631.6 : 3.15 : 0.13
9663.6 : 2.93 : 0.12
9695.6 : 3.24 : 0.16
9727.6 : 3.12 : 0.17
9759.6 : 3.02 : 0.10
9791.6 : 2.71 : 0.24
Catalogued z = 0.150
